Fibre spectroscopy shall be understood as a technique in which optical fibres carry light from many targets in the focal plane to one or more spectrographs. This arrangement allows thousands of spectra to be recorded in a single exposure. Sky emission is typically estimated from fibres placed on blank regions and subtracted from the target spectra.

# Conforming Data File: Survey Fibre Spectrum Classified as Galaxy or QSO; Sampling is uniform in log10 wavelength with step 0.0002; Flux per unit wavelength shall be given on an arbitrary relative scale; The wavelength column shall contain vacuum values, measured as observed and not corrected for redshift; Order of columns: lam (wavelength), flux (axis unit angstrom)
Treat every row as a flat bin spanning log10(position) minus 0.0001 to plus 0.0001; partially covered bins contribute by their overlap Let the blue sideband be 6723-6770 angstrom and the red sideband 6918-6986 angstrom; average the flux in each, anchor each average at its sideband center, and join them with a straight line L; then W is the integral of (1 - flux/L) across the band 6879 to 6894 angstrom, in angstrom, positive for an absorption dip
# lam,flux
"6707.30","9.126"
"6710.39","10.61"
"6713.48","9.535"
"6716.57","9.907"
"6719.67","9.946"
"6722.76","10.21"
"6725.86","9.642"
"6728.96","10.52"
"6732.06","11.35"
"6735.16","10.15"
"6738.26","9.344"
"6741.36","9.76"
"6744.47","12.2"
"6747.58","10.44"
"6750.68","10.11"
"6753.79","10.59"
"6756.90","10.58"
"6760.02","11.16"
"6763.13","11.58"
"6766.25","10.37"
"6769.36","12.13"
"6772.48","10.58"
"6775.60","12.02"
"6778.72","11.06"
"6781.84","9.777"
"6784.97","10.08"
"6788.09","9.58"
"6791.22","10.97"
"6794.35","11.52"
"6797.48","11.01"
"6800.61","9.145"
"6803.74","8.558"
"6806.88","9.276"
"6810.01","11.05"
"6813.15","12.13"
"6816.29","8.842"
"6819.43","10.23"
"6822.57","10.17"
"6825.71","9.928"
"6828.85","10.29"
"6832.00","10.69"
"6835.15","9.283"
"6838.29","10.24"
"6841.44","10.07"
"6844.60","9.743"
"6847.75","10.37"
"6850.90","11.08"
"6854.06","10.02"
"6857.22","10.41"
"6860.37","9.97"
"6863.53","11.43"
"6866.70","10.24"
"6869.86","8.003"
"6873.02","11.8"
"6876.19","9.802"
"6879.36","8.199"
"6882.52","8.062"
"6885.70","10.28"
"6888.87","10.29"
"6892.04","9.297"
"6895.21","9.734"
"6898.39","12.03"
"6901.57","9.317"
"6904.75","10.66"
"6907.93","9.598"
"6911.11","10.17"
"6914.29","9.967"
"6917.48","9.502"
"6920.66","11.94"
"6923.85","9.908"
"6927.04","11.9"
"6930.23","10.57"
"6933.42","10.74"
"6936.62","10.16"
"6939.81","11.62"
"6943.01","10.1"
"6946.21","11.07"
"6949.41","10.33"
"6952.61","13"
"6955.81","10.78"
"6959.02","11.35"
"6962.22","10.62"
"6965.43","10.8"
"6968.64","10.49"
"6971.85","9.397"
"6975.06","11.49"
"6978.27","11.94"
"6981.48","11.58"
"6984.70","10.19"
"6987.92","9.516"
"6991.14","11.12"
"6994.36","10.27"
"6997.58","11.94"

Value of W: 2.09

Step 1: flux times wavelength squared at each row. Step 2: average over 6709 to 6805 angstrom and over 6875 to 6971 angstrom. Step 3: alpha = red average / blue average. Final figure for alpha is 1.04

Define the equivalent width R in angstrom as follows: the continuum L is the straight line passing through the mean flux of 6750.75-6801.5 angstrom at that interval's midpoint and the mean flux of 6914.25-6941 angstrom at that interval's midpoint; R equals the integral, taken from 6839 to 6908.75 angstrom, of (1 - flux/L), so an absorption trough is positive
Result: 4.6 angstrom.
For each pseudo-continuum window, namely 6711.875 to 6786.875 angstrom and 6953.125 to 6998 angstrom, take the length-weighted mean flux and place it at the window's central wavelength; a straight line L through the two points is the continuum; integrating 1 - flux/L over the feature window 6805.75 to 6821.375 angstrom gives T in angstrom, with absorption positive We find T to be 0.43 angstrom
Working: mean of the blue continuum 10.5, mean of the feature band 10.3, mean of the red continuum 10.8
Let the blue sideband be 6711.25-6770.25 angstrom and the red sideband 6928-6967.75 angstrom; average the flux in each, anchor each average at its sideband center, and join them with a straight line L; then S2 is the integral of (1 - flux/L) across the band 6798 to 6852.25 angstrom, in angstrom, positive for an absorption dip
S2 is 3.0 angstrom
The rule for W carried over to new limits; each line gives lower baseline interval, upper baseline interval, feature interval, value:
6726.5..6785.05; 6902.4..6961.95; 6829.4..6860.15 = 1.49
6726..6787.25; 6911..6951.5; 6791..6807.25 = 0.94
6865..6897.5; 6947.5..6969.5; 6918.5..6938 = -0.62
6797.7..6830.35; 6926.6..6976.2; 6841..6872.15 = 0.30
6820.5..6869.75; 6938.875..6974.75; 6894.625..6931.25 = 0.52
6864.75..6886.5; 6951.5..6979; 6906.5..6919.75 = 0.28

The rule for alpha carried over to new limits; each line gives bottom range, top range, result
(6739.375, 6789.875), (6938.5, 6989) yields 1.08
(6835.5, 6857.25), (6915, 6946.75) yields 1.08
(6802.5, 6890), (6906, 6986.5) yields 1.11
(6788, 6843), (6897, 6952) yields 1.08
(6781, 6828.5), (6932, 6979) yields 1.12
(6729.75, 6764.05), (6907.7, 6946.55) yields 1.05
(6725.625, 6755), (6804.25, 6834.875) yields 1.00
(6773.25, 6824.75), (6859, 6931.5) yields 1.01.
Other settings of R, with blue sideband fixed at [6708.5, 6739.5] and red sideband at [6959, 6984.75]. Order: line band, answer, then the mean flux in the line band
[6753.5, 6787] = -2.1 angstrom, 10.9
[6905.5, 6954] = 0.3 angstrom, 10.7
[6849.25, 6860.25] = 0.1 angstrom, 10.4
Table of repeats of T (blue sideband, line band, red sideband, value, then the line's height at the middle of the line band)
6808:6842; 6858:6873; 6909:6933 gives 0.4 angstrom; 10.4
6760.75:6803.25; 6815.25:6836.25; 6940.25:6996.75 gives 1.5 angstrom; 10.7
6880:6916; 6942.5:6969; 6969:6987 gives -1.1 angstrom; 10.6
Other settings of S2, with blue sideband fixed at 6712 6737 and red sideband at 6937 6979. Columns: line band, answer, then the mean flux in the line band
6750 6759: -0.2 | 10.5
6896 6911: 0.6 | 10.3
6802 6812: 0.7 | 9.72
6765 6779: -1.3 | 11.3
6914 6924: 0.4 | 10.4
